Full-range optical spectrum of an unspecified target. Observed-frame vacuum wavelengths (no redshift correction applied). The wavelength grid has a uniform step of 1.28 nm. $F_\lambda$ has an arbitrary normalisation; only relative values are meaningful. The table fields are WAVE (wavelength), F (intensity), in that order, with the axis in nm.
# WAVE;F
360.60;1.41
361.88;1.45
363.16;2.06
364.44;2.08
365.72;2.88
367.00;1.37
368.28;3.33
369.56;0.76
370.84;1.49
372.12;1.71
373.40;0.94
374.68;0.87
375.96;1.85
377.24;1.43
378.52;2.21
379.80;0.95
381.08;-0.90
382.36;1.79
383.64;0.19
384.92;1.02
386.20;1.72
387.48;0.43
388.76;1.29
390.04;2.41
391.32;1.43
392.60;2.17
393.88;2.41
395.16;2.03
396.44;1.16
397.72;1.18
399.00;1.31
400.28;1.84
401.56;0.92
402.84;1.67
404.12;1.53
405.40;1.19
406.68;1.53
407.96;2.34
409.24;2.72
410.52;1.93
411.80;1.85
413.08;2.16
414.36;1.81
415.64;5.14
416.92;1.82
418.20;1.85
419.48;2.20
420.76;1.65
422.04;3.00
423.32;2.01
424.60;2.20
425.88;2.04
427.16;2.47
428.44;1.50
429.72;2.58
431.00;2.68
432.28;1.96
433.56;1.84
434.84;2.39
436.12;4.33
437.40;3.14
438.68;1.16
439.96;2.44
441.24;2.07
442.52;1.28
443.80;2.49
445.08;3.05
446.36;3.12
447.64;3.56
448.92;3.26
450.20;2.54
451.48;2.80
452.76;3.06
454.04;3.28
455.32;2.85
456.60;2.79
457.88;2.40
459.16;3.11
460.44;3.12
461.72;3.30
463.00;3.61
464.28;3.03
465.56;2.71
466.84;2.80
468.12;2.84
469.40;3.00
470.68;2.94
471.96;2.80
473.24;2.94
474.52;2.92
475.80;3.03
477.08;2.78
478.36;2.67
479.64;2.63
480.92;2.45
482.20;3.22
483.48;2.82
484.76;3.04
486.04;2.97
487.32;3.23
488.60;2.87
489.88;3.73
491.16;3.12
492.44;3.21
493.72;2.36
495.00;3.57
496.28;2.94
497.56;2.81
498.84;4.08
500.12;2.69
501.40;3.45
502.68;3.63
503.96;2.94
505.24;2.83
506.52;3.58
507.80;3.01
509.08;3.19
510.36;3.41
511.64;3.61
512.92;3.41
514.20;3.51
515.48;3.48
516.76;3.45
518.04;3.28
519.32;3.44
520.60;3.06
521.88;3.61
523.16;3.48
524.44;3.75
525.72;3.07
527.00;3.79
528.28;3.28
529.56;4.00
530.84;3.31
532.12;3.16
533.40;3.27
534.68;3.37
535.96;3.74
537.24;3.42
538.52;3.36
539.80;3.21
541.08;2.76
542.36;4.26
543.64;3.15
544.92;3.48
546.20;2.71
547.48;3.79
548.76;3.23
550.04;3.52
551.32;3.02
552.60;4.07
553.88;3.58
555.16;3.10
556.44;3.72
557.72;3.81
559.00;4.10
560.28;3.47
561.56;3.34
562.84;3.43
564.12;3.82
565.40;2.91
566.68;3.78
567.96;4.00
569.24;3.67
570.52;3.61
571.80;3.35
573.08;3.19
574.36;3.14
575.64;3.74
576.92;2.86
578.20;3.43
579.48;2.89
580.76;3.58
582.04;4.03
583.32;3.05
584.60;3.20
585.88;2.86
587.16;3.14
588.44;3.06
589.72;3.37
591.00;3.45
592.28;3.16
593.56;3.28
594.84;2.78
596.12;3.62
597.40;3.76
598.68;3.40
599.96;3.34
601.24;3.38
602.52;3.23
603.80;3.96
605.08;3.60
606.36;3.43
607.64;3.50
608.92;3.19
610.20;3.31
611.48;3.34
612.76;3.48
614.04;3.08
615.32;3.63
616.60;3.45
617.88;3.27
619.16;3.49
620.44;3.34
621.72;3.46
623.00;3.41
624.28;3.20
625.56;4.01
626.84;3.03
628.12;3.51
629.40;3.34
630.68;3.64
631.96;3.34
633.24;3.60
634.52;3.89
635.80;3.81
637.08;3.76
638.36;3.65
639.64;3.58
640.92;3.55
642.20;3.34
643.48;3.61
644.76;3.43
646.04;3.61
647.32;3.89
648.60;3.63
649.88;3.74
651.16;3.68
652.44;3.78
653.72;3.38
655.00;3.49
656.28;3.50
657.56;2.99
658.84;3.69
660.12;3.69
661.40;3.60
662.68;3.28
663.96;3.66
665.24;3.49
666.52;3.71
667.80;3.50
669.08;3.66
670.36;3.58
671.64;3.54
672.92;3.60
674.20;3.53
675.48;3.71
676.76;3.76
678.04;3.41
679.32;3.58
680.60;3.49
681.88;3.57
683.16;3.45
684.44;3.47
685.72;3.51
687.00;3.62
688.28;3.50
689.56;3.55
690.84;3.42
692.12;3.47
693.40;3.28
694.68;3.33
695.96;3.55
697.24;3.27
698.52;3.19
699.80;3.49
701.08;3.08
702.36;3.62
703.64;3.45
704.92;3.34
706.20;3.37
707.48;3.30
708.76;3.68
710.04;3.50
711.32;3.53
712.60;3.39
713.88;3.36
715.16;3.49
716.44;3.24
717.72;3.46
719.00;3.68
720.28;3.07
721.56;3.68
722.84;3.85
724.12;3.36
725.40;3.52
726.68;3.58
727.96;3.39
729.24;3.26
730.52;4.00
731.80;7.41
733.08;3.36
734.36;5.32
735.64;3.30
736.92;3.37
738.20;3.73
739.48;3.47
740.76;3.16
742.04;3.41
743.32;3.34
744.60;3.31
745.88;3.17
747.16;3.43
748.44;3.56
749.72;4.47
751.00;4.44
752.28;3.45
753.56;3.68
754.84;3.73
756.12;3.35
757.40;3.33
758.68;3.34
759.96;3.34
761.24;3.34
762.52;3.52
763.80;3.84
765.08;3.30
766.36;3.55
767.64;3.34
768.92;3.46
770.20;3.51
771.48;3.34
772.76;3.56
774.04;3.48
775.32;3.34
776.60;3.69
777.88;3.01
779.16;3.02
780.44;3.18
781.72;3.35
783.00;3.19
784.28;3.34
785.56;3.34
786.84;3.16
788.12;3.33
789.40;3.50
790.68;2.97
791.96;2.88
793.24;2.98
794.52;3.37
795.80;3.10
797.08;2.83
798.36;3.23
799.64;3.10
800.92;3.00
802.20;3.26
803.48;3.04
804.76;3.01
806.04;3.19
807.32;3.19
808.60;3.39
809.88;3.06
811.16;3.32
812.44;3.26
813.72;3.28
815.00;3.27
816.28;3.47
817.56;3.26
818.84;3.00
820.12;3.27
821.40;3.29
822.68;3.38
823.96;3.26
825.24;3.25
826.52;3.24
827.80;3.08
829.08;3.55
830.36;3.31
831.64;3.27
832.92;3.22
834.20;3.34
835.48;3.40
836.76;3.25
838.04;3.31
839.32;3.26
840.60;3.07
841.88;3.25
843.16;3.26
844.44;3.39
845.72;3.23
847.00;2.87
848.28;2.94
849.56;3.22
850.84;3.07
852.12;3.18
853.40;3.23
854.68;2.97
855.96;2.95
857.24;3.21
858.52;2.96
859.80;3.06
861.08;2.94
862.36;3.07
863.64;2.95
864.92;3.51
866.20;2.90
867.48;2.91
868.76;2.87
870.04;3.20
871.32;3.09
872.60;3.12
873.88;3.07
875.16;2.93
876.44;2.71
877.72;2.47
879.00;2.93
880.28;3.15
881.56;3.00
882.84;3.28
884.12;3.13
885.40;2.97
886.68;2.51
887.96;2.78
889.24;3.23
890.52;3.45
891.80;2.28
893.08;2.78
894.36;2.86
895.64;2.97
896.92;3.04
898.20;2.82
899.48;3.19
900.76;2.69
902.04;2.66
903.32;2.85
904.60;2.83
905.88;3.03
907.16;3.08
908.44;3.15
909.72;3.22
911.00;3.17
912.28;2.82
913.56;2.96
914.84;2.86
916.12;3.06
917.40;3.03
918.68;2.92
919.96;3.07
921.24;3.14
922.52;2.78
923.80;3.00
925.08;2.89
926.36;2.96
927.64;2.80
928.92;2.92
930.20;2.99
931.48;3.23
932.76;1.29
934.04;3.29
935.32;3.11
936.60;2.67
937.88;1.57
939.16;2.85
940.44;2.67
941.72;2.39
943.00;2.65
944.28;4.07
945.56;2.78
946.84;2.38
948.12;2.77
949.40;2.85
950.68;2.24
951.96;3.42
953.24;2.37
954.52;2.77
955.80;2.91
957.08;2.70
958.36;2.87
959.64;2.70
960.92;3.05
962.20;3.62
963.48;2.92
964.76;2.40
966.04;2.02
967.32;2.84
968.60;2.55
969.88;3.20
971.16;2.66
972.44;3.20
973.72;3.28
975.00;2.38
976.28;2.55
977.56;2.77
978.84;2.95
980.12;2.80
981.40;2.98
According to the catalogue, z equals 0.12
